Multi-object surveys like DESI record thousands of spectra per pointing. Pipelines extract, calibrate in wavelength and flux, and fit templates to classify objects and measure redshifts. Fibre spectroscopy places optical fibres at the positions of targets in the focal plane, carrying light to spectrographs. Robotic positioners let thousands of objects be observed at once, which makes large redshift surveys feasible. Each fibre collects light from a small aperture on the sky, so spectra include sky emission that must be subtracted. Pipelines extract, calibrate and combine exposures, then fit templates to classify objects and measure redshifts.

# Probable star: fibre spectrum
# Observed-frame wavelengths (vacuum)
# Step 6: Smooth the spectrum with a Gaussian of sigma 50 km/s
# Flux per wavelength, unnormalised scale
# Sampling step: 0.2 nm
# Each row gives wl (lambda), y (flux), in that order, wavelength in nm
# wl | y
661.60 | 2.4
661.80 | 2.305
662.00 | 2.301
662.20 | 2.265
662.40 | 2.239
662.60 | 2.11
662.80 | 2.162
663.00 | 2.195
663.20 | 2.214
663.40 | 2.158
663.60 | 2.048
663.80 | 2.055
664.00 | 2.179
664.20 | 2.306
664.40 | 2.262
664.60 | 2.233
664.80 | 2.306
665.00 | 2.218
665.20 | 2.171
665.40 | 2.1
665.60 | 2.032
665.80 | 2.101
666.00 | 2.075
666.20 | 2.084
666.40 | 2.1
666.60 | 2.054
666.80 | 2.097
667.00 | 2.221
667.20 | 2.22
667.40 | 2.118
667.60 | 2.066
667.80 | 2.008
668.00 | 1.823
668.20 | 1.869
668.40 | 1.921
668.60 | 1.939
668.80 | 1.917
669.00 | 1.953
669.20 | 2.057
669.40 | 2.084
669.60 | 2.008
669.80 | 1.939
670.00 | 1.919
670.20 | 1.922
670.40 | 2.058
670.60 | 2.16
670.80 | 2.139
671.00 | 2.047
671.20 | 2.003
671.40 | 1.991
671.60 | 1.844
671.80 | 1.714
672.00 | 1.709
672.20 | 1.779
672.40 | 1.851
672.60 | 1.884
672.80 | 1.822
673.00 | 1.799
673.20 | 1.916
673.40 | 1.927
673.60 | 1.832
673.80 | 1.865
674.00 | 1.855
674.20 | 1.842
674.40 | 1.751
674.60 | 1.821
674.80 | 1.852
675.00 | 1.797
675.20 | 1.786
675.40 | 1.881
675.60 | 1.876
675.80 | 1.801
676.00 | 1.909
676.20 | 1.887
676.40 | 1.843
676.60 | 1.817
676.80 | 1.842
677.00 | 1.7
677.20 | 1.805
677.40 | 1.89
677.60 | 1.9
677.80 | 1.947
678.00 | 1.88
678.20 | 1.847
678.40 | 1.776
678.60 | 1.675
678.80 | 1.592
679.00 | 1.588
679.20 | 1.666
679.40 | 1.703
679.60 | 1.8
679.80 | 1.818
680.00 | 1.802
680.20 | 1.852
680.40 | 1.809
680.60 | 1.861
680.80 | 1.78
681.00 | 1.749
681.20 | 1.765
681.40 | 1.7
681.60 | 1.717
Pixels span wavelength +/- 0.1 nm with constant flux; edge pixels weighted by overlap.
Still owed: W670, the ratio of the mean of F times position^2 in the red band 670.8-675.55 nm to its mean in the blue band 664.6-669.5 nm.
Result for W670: 0.91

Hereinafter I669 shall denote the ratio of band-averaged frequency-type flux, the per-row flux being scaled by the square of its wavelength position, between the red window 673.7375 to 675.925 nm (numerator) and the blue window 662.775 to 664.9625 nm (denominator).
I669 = 0.86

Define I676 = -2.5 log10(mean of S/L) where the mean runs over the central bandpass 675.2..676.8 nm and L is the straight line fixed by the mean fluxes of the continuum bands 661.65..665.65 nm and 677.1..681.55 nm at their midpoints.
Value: 0.01 mag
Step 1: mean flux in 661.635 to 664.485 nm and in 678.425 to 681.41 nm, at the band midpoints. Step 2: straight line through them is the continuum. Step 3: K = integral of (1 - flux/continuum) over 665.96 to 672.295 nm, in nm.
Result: 0.14 nm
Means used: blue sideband 2.2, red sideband 1.75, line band 1.99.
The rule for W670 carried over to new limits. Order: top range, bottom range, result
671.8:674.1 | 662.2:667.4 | 0.87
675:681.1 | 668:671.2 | 0.93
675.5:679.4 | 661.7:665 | 0.85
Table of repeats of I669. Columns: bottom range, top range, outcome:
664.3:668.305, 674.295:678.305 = 0.90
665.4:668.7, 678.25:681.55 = 0.89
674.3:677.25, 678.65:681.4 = 0.97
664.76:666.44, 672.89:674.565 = 0.89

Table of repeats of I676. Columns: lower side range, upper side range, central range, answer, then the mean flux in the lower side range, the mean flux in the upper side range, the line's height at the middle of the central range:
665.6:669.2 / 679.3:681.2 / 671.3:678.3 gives 0.03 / 2.03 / 1.8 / 1.9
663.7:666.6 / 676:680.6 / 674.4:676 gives 0.03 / 2.16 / 1.8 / 1.88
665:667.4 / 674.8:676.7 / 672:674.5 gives 0.05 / 2.12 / 1.84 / 1.92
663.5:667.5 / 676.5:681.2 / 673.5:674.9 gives 0.05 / 2.15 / 1.79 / 1.91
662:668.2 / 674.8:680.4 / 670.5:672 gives 0.00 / 2.14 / 1.8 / 1.97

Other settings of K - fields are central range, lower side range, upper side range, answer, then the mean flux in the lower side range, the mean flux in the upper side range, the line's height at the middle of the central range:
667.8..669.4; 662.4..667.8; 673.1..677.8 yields 0.082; 2.15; 1.85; 2.05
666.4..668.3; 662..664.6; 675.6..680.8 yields 0.026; 2.19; 1.8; 2.08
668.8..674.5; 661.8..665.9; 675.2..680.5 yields 0.164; 2.19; 1.8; 1.97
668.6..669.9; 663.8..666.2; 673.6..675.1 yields 0.016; 2.17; 1.83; 2.01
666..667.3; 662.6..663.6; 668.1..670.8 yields -0.039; 2.16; 1.99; 2.06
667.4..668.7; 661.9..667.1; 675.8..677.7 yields 0.075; 2.16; 1.84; 2.07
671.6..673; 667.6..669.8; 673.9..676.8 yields 0.072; 1.96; 1.84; 1.89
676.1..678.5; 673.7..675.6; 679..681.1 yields -0.055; 1.83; 1.77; 1.8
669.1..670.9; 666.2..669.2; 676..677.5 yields -0.051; 2.03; 1.83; 1.98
